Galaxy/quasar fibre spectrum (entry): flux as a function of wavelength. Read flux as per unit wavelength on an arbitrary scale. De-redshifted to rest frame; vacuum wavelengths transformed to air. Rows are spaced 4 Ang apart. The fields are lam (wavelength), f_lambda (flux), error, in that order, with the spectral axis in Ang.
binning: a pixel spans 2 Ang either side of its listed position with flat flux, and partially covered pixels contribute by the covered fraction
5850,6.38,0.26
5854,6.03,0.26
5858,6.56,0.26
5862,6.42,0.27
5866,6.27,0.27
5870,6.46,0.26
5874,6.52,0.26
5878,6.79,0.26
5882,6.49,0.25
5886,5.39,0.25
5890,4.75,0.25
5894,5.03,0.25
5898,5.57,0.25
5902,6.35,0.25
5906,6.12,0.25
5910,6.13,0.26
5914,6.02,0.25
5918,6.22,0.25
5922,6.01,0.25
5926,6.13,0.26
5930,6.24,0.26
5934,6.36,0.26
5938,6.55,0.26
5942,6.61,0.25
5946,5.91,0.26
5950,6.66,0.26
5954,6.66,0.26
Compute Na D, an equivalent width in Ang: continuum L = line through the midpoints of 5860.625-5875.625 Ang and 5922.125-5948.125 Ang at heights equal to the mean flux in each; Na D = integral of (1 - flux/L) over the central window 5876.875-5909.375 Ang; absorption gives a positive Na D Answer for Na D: 2.9 Ang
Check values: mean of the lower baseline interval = 6.41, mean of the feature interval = 5.8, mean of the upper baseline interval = 6.28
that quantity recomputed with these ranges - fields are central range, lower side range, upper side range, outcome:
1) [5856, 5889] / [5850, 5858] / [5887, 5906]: -2.18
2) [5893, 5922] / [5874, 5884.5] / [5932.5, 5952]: 2.40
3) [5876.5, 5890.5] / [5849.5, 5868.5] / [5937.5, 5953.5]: 0.93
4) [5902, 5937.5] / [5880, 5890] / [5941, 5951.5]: -0.63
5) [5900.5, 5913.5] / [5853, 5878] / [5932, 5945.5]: 0.52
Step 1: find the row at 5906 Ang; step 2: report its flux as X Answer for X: 6.12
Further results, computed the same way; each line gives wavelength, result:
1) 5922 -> 6.01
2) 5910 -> 6.13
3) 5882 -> 6.49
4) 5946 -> 5.91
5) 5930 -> 6.24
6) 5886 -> 5.39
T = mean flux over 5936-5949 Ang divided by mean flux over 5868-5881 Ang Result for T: 1.0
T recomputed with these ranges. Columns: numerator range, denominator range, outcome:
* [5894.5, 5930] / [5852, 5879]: 0.94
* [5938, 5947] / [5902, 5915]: 1.04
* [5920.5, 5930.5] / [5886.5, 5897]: 1.22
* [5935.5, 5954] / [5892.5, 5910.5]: 1.11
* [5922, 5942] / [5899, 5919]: 1.03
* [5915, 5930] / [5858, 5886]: 0.96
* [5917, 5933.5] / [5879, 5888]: 1.02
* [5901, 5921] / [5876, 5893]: 1.06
